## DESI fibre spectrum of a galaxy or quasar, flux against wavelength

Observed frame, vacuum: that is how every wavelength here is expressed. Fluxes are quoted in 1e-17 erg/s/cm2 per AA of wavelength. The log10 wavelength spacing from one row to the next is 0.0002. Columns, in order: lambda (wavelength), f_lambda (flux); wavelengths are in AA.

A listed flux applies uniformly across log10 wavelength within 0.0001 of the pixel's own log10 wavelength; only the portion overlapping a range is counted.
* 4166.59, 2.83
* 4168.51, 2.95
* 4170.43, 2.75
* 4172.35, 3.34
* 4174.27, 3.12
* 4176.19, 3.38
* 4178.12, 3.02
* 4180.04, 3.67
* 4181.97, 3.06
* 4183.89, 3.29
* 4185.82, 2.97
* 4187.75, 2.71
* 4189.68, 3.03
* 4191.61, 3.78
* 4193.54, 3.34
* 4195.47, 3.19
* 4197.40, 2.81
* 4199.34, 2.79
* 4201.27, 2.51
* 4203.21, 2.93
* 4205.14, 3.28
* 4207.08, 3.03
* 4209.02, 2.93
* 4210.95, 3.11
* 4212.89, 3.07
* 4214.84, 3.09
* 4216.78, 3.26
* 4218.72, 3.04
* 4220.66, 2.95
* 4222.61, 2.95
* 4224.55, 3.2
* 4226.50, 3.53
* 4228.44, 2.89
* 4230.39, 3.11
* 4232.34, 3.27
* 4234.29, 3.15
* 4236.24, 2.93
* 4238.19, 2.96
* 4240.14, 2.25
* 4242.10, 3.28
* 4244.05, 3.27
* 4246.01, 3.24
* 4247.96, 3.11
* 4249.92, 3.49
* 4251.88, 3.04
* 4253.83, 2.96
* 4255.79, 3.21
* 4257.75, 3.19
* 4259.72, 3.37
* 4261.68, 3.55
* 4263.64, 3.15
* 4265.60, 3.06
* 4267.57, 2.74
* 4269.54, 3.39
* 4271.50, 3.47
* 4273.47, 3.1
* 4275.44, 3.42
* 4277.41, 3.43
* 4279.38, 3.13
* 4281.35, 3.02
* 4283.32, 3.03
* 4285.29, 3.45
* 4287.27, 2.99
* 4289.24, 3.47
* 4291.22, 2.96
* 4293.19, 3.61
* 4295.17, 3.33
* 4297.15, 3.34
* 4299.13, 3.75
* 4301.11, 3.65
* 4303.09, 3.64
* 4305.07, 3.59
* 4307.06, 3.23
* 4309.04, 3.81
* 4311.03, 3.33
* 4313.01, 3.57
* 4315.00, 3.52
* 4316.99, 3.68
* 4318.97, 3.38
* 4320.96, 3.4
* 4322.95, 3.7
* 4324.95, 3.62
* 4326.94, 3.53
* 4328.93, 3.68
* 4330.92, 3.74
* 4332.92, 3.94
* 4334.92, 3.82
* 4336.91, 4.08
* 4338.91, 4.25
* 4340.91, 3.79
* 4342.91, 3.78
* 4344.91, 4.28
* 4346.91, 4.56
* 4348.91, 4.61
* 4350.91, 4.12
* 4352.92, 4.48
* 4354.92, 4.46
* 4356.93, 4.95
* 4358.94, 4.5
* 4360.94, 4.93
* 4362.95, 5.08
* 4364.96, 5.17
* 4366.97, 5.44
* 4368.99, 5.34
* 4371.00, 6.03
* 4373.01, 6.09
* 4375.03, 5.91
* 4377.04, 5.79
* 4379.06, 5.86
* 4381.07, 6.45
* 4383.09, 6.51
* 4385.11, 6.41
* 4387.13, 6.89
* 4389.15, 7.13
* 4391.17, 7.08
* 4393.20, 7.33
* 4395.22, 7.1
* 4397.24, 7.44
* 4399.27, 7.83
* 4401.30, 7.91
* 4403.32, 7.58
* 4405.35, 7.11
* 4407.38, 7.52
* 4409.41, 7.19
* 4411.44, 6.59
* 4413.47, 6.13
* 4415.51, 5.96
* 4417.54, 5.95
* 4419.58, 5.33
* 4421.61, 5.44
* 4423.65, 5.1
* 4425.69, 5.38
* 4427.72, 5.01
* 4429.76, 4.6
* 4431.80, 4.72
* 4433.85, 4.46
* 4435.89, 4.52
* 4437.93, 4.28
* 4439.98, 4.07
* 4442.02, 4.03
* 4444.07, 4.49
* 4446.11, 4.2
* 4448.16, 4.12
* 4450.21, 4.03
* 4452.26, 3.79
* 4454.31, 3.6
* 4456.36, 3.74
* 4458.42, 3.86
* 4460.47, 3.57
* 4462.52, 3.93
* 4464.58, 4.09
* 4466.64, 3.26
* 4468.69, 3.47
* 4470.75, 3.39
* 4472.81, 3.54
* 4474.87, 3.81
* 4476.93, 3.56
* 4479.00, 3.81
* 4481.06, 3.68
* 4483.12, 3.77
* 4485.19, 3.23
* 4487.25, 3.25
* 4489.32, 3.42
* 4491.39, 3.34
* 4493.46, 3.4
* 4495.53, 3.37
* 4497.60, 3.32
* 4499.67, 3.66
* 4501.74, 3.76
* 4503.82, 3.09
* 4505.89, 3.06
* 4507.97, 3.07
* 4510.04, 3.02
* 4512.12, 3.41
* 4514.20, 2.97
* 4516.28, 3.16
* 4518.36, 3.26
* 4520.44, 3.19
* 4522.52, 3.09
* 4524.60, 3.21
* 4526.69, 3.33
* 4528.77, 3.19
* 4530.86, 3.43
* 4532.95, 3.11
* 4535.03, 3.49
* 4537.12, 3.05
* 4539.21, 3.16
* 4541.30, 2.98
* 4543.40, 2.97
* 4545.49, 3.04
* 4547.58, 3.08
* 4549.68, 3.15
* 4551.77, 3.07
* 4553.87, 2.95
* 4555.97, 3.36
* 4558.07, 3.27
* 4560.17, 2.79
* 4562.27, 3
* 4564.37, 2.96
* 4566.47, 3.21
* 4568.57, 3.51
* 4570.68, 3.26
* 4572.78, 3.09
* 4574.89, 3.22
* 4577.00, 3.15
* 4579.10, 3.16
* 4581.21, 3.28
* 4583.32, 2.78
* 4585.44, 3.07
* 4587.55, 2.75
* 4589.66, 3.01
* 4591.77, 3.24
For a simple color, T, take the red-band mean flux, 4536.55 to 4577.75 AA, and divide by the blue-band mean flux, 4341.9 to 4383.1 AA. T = 0.6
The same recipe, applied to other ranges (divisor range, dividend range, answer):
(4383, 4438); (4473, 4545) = 0.53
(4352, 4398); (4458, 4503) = 0.60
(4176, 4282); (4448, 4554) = 1.08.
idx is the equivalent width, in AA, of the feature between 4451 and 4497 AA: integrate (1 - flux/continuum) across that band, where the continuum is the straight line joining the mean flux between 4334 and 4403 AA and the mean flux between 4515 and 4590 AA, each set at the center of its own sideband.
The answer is 6.6 AA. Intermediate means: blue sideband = 5.6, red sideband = 3.13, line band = 3.58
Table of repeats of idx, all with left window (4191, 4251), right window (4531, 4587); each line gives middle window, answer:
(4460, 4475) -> -2.5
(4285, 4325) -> -4.9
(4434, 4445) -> -4.2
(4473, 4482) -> -1.7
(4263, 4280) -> -0.7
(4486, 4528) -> -2.0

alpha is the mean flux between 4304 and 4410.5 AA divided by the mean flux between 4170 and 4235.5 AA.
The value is 1.66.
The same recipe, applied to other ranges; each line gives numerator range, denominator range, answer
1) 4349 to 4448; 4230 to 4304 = 1.77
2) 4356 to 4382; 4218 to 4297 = 1.74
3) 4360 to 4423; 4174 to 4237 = 2.06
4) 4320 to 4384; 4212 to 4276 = 1.49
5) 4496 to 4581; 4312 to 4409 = 0.61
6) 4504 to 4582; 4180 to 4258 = 1.02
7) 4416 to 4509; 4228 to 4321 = 1.22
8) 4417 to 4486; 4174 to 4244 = 1.35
